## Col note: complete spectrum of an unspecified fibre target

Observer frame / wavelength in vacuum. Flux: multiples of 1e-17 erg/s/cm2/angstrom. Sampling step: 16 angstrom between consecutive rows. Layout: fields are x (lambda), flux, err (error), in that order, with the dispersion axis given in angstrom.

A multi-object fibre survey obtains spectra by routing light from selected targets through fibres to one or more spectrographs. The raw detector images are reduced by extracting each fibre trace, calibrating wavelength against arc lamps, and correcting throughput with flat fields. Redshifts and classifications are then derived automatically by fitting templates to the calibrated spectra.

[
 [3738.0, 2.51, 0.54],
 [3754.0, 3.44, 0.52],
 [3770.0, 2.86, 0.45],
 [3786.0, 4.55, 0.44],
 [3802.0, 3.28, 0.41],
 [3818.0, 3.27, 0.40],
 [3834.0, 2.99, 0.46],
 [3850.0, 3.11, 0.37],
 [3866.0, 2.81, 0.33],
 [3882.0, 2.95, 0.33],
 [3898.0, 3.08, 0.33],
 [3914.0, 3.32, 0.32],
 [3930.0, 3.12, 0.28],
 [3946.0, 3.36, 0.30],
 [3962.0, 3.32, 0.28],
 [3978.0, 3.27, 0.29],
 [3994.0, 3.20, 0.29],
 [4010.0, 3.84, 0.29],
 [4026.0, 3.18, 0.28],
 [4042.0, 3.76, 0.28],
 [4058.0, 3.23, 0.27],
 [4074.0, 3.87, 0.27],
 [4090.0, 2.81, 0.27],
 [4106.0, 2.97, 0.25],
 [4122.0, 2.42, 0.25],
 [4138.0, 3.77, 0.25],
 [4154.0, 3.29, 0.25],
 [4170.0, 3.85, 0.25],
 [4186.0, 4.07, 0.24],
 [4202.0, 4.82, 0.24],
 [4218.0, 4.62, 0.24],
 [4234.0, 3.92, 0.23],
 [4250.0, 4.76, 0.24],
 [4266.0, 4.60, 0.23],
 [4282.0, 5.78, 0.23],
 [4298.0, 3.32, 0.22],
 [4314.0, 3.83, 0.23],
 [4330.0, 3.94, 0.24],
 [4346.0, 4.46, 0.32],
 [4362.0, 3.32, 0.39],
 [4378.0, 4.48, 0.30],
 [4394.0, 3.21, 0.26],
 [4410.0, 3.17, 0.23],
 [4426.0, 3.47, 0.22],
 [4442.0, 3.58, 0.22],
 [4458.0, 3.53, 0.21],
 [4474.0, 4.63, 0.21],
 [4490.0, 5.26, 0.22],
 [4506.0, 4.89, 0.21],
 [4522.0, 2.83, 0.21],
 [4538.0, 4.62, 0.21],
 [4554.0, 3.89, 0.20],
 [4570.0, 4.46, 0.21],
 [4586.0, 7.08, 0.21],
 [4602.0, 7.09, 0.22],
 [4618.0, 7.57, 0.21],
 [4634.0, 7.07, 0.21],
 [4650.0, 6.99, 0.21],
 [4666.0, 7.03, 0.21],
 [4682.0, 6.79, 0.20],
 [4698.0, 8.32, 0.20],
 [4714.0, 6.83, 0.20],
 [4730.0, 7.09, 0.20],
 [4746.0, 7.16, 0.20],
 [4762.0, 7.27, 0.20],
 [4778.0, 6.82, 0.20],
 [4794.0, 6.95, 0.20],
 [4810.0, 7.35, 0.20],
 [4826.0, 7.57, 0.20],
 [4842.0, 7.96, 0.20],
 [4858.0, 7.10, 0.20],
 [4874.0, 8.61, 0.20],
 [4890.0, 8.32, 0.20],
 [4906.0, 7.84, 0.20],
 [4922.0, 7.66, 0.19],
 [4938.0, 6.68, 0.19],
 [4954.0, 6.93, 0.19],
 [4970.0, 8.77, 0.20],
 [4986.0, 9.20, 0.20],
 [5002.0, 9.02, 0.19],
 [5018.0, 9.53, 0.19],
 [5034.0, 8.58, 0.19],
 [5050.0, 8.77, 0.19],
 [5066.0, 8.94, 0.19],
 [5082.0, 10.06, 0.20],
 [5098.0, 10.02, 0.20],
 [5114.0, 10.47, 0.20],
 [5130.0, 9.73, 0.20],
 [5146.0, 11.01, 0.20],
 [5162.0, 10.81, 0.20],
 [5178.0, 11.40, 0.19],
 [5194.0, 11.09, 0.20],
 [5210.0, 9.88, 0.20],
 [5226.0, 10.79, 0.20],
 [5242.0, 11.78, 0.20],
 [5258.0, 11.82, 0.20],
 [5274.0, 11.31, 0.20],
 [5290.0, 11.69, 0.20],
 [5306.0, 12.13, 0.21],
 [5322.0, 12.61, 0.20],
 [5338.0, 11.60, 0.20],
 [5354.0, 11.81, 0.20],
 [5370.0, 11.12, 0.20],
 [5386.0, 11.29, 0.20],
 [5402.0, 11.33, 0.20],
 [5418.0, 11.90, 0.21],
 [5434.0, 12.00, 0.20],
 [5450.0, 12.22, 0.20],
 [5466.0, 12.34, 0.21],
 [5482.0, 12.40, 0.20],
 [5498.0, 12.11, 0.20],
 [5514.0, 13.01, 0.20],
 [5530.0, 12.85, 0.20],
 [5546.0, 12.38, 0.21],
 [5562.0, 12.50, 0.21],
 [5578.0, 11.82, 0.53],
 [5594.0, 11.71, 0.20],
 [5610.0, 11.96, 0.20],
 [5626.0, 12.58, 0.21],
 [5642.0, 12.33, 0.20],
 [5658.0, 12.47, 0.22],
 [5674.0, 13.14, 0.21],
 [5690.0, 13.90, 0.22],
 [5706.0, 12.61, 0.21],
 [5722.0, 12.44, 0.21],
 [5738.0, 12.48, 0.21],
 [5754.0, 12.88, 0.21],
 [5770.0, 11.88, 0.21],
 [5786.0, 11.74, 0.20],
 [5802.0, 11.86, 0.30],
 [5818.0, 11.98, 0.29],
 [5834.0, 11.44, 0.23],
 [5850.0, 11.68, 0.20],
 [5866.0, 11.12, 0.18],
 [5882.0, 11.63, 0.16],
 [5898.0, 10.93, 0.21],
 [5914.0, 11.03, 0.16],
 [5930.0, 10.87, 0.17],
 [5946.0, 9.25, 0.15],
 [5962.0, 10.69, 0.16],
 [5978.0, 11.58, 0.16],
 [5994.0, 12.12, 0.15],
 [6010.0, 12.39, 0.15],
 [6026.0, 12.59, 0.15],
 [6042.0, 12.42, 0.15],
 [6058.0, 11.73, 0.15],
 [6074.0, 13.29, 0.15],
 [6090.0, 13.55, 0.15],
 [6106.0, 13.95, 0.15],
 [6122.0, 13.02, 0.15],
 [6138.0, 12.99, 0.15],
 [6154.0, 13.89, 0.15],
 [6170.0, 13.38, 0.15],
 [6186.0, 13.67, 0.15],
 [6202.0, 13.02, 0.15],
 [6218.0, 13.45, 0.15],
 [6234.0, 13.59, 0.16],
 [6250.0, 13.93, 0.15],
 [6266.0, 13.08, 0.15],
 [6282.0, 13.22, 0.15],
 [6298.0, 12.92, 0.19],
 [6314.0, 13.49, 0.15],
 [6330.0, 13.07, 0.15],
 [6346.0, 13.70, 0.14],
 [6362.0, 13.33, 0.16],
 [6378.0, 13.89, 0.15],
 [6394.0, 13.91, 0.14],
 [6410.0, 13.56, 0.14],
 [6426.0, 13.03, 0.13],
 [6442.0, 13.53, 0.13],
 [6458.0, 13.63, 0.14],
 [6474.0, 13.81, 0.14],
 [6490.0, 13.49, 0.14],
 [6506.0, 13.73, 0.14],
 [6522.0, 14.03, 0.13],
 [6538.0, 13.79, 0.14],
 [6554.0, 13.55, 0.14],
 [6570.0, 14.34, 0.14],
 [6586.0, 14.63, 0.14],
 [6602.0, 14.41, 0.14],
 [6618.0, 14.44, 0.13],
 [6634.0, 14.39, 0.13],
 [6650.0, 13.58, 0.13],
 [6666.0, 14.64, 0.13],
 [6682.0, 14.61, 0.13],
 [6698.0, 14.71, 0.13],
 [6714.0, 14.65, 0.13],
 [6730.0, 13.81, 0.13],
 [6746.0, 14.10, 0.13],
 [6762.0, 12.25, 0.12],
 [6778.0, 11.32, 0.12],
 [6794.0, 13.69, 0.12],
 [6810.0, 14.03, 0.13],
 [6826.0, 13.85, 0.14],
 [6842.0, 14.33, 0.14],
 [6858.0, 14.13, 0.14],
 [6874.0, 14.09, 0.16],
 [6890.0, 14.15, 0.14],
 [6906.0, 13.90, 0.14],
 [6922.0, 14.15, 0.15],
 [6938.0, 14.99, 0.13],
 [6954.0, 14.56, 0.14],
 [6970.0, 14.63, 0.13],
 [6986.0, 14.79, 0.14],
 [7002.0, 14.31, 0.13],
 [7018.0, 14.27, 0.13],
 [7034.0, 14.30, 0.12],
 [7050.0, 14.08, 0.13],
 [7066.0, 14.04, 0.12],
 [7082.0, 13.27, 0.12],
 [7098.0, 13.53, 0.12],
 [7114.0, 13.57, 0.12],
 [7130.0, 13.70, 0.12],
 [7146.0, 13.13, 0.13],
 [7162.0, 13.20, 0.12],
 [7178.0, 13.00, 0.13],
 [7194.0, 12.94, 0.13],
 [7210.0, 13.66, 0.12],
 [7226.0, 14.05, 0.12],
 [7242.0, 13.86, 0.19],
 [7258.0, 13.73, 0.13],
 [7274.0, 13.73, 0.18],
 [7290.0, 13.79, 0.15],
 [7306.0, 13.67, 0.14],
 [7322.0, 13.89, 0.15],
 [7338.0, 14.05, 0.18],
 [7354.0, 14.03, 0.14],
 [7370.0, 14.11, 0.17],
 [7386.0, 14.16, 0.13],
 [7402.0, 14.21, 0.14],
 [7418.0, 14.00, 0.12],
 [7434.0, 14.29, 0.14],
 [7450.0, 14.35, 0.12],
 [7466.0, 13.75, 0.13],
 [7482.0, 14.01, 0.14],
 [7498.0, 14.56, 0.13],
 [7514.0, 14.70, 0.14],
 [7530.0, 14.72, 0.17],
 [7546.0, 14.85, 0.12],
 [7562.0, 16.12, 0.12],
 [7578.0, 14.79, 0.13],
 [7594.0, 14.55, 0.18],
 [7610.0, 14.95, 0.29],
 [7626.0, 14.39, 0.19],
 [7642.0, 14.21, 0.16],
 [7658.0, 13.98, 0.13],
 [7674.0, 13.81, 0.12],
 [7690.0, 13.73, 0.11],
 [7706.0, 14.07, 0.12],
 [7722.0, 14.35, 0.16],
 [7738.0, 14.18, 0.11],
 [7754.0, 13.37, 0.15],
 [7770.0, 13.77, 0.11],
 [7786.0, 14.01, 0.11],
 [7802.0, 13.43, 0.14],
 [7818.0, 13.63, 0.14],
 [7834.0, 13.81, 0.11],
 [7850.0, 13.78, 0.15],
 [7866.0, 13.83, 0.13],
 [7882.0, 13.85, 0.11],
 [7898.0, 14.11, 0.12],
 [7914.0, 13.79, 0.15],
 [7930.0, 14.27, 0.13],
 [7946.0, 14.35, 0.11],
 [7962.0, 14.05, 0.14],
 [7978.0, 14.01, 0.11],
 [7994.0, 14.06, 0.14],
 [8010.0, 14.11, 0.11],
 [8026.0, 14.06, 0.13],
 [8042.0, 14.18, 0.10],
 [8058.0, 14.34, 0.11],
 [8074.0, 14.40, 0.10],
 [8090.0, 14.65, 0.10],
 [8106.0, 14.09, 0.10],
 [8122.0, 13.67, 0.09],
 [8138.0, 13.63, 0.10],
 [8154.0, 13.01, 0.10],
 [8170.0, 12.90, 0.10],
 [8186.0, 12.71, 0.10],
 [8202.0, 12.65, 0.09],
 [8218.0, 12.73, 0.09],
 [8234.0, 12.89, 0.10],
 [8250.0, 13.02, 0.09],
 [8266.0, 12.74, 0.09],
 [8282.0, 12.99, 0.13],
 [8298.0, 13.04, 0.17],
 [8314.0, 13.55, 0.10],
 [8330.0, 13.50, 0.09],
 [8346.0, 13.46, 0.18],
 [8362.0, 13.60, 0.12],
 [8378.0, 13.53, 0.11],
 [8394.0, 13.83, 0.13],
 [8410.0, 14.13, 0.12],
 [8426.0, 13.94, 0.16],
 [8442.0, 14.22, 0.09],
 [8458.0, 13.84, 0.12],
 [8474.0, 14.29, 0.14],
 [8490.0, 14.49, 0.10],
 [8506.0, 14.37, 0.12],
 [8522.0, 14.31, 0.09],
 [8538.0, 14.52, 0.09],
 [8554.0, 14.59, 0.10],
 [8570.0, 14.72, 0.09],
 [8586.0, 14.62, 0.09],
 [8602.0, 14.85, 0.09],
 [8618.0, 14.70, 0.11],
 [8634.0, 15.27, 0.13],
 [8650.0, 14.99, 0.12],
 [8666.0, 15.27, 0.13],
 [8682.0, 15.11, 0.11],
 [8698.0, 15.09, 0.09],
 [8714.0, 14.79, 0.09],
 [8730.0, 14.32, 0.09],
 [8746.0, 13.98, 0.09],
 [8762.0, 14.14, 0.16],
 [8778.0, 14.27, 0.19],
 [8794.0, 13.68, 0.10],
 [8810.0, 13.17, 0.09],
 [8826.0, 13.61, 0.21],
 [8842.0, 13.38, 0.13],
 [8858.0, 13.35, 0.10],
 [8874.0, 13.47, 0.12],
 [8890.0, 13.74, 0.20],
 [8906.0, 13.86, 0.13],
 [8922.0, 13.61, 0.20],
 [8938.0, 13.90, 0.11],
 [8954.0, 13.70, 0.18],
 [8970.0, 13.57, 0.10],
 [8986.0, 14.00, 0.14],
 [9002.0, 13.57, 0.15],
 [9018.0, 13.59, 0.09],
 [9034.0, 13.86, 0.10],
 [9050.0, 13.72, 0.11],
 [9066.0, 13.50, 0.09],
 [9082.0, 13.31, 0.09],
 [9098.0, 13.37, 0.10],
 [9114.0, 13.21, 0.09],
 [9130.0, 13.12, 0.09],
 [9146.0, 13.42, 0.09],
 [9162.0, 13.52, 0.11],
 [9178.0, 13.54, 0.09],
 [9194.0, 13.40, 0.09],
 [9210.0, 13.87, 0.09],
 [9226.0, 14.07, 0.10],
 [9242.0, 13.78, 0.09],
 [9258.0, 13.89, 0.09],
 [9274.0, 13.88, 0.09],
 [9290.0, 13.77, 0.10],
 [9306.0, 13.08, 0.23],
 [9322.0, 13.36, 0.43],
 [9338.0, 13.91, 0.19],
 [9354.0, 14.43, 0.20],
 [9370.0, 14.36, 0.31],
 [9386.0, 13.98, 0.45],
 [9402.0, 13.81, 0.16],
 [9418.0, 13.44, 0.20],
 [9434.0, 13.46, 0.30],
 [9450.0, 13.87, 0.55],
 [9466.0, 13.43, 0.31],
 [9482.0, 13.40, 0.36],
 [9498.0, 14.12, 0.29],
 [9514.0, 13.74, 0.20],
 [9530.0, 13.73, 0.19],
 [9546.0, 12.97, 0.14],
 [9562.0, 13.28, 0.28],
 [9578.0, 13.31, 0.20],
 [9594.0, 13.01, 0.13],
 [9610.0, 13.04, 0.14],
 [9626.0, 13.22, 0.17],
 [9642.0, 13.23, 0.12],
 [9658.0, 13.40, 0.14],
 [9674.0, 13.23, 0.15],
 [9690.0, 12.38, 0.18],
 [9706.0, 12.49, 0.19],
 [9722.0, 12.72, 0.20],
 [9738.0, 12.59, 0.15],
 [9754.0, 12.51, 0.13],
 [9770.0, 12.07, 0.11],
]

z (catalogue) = 0.149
